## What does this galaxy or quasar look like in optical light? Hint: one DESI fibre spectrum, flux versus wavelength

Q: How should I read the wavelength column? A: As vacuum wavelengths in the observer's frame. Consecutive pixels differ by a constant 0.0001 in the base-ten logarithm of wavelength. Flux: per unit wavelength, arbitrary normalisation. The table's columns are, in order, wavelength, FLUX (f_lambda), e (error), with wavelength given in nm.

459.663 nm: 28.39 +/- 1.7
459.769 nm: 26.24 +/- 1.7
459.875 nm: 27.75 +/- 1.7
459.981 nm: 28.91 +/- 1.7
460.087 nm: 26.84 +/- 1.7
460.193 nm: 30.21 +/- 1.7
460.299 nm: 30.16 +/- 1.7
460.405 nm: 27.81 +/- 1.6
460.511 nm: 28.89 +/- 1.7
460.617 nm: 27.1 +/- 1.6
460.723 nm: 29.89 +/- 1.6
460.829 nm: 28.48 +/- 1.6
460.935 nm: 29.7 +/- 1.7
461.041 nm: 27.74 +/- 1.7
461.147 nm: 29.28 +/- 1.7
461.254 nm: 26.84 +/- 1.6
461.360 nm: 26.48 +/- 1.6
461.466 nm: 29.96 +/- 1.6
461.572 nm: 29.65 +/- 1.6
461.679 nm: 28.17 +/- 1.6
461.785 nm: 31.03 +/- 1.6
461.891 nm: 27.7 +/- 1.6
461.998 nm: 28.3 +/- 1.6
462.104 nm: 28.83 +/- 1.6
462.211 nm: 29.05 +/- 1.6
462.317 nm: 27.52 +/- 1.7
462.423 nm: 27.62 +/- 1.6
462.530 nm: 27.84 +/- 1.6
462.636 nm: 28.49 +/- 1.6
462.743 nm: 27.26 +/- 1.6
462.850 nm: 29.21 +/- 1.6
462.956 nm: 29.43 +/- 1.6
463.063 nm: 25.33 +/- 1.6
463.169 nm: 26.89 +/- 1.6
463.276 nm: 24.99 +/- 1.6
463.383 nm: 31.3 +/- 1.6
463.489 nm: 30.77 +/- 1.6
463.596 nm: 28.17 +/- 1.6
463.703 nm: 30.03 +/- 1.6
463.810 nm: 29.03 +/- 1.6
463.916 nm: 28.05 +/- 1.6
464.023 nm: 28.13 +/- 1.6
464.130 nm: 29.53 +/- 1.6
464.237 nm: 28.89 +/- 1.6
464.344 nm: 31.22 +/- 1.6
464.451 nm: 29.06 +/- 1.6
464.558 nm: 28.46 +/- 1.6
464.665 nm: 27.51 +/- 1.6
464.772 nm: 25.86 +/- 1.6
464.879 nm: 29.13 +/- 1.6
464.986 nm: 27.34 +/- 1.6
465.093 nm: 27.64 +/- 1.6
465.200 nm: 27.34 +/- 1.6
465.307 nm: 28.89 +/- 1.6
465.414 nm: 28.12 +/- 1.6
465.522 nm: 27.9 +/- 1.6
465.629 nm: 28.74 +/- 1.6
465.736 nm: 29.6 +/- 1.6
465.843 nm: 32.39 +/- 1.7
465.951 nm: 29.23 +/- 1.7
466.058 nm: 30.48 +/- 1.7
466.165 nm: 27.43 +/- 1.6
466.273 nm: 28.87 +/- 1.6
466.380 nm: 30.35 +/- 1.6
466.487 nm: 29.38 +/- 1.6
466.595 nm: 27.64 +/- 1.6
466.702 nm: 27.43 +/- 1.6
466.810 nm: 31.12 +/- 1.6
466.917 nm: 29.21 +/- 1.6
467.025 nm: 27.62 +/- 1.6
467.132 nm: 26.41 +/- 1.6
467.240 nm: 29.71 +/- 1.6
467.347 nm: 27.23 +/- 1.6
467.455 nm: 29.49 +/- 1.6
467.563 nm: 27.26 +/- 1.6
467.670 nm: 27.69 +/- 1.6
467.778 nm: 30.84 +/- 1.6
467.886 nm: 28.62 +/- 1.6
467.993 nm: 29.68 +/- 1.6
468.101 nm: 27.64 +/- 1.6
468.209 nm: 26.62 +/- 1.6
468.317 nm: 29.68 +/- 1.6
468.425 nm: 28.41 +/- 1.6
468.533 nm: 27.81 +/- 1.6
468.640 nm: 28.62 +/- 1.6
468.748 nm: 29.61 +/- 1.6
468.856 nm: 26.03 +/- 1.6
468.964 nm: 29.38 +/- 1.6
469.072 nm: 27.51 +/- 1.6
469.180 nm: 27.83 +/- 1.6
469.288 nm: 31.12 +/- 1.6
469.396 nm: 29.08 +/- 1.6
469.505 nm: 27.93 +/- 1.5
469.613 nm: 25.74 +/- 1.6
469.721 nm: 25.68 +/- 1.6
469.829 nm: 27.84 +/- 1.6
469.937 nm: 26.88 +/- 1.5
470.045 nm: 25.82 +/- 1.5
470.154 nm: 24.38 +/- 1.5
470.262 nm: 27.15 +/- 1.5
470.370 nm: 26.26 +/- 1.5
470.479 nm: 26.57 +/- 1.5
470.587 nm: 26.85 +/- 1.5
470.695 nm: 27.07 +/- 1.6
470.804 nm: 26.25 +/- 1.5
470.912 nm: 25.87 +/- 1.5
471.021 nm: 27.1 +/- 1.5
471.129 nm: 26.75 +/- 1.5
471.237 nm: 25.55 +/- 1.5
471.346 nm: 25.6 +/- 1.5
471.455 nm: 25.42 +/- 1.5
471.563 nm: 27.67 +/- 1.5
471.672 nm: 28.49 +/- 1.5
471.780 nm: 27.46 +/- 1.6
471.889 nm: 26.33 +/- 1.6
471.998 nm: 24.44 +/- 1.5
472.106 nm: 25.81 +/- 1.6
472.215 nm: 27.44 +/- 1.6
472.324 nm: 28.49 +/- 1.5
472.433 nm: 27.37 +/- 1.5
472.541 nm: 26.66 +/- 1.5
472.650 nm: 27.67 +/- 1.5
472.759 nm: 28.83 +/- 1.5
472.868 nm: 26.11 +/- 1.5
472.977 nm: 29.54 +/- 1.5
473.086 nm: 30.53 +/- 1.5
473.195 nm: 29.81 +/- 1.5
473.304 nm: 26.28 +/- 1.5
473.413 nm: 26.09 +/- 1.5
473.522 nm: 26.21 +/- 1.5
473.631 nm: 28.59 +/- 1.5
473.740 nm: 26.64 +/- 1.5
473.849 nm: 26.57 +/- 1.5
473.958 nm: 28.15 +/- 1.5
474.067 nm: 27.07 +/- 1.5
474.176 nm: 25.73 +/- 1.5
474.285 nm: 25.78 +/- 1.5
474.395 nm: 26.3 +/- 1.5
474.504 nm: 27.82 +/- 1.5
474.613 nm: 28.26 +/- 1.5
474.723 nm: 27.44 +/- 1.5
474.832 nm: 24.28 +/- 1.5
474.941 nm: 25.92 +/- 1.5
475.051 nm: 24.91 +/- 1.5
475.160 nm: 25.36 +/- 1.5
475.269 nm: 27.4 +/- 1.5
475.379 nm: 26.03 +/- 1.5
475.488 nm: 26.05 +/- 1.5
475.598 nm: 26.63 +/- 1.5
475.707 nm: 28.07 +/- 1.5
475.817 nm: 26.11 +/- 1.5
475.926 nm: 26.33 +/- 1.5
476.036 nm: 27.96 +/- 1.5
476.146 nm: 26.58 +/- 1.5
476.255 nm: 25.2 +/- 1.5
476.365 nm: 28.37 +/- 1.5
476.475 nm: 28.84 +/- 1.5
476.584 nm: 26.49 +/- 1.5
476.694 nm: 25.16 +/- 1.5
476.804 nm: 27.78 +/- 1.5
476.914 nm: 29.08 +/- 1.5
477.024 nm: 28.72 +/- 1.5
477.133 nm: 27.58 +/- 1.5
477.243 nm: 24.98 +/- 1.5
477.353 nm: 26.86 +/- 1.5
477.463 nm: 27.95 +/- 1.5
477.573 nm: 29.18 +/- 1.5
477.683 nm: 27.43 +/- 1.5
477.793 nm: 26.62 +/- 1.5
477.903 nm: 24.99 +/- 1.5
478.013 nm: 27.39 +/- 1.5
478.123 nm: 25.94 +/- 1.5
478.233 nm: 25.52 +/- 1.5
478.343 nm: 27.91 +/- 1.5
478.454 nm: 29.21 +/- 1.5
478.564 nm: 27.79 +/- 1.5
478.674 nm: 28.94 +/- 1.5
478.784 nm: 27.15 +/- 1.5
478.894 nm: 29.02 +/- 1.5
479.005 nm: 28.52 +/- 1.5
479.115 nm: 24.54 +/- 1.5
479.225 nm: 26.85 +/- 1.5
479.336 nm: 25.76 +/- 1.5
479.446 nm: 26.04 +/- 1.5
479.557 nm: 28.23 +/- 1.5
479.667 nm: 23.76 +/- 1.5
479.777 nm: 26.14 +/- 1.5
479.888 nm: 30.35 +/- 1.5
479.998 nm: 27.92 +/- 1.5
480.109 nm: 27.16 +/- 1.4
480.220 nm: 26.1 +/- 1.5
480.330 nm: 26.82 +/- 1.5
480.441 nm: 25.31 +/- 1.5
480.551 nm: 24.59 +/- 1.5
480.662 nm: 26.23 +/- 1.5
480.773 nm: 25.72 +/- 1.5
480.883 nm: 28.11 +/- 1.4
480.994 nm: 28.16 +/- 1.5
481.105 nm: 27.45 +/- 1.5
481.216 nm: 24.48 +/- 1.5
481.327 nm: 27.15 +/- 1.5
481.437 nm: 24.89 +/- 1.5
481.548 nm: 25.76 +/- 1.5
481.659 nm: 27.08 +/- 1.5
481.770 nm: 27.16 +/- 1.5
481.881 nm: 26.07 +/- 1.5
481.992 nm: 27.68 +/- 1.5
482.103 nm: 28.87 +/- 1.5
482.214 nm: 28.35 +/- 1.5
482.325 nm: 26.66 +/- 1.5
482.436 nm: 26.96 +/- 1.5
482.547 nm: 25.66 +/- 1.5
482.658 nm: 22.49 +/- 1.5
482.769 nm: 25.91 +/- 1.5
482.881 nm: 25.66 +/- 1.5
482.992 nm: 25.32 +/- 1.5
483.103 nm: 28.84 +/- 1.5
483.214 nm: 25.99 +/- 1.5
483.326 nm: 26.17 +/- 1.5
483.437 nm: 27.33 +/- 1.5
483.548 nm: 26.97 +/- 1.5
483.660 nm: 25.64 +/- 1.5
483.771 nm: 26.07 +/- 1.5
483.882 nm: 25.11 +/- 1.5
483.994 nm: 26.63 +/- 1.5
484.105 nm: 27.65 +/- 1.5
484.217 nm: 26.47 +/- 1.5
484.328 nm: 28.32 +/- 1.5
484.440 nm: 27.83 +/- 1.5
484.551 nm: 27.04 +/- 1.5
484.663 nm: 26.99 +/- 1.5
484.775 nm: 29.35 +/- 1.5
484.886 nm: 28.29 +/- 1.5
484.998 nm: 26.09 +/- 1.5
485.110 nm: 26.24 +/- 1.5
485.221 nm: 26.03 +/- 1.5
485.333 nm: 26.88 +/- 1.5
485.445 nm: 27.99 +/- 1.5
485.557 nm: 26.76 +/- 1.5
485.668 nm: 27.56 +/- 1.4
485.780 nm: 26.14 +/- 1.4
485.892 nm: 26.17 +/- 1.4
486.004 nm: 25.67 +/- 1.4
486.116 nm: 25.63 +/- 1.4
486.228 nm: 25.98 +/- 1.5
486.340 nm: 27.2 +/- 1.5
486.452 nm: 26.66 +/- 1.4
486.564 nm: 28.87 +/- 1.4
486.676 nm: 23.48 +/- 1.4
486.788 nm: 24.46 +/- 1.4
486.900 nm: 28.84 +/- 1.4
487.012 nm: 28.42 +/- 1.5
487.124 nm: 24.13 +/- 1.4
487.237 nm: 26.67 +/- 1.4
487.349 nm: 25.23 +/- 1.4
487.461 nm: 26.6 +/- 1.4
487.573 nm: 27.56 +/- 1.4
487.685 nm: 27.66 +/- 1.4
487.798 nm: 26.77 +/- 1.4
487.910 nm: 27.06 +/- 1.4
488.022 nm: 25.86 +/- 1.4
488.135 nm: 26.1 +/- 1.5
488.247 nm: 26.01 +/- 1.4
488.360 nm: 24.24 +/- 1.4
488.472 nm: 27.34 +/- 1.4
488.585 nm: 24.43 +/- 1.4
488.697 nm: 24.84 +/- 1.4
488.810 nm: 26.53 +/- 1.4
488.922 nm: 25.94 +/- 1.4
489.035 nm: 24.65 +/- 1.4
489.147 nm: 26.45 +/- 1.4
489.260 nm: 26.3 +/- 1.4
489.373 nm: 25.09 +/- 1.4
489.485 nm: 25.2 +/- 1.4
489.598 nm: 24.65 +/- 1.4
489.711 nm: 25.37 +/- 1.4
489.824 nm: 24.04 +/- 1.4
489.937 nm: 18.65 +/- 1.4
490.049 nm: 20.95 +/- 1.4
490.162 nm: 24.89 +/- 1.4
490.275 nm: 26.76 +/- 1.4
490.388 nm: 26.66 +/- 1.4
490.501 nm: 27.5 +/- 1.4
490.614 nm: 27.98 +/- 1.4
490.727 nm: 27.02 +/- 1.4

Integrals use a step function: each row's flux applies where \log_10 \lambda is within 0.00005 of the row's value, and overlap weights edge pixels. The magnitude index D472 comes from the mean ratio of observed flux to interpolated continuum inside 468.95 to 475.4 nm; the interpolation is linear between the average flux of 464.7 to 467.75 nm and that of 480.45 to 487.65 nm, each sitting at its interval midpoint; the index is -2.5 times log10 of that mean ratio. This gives 0.04 mag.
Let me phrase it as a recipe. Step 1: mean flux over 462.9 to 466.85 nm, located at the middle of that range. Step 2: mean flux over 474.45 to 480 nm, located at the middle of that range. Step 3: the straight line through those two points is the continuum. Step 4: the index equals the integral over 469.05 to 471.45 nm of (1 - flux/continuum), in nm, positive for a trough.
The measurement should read 0.10 nm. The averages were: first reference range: 28.7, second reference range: 27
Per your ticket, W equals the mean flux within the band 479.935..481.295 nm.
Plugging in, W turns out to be 26.5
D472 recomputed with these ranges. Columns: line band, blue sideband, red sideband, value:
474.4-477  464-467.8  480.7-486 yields 0.03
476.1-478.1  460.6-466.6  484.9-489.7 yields 0.00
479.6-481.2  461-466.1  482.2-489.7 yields 0.01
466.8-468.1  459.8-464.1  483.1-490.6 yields -0.03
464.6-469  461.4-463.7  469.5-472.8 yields -0.04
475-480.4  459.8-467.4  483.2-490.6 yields 0.00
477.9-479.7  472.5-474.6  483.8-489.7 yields 0.00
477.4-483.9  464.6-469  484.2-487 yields 0.02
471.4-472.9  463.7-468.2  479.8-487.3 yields 0.04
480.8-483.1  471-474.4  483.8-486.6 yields 0.02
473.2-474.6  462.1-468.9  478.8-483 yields 0.02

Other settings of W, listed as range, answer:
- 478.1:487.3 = 26.7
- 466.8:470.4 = 28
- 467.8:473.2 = 27.4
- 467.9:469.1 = 28.3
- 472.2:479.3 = 27.1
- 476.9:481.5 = 26.9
